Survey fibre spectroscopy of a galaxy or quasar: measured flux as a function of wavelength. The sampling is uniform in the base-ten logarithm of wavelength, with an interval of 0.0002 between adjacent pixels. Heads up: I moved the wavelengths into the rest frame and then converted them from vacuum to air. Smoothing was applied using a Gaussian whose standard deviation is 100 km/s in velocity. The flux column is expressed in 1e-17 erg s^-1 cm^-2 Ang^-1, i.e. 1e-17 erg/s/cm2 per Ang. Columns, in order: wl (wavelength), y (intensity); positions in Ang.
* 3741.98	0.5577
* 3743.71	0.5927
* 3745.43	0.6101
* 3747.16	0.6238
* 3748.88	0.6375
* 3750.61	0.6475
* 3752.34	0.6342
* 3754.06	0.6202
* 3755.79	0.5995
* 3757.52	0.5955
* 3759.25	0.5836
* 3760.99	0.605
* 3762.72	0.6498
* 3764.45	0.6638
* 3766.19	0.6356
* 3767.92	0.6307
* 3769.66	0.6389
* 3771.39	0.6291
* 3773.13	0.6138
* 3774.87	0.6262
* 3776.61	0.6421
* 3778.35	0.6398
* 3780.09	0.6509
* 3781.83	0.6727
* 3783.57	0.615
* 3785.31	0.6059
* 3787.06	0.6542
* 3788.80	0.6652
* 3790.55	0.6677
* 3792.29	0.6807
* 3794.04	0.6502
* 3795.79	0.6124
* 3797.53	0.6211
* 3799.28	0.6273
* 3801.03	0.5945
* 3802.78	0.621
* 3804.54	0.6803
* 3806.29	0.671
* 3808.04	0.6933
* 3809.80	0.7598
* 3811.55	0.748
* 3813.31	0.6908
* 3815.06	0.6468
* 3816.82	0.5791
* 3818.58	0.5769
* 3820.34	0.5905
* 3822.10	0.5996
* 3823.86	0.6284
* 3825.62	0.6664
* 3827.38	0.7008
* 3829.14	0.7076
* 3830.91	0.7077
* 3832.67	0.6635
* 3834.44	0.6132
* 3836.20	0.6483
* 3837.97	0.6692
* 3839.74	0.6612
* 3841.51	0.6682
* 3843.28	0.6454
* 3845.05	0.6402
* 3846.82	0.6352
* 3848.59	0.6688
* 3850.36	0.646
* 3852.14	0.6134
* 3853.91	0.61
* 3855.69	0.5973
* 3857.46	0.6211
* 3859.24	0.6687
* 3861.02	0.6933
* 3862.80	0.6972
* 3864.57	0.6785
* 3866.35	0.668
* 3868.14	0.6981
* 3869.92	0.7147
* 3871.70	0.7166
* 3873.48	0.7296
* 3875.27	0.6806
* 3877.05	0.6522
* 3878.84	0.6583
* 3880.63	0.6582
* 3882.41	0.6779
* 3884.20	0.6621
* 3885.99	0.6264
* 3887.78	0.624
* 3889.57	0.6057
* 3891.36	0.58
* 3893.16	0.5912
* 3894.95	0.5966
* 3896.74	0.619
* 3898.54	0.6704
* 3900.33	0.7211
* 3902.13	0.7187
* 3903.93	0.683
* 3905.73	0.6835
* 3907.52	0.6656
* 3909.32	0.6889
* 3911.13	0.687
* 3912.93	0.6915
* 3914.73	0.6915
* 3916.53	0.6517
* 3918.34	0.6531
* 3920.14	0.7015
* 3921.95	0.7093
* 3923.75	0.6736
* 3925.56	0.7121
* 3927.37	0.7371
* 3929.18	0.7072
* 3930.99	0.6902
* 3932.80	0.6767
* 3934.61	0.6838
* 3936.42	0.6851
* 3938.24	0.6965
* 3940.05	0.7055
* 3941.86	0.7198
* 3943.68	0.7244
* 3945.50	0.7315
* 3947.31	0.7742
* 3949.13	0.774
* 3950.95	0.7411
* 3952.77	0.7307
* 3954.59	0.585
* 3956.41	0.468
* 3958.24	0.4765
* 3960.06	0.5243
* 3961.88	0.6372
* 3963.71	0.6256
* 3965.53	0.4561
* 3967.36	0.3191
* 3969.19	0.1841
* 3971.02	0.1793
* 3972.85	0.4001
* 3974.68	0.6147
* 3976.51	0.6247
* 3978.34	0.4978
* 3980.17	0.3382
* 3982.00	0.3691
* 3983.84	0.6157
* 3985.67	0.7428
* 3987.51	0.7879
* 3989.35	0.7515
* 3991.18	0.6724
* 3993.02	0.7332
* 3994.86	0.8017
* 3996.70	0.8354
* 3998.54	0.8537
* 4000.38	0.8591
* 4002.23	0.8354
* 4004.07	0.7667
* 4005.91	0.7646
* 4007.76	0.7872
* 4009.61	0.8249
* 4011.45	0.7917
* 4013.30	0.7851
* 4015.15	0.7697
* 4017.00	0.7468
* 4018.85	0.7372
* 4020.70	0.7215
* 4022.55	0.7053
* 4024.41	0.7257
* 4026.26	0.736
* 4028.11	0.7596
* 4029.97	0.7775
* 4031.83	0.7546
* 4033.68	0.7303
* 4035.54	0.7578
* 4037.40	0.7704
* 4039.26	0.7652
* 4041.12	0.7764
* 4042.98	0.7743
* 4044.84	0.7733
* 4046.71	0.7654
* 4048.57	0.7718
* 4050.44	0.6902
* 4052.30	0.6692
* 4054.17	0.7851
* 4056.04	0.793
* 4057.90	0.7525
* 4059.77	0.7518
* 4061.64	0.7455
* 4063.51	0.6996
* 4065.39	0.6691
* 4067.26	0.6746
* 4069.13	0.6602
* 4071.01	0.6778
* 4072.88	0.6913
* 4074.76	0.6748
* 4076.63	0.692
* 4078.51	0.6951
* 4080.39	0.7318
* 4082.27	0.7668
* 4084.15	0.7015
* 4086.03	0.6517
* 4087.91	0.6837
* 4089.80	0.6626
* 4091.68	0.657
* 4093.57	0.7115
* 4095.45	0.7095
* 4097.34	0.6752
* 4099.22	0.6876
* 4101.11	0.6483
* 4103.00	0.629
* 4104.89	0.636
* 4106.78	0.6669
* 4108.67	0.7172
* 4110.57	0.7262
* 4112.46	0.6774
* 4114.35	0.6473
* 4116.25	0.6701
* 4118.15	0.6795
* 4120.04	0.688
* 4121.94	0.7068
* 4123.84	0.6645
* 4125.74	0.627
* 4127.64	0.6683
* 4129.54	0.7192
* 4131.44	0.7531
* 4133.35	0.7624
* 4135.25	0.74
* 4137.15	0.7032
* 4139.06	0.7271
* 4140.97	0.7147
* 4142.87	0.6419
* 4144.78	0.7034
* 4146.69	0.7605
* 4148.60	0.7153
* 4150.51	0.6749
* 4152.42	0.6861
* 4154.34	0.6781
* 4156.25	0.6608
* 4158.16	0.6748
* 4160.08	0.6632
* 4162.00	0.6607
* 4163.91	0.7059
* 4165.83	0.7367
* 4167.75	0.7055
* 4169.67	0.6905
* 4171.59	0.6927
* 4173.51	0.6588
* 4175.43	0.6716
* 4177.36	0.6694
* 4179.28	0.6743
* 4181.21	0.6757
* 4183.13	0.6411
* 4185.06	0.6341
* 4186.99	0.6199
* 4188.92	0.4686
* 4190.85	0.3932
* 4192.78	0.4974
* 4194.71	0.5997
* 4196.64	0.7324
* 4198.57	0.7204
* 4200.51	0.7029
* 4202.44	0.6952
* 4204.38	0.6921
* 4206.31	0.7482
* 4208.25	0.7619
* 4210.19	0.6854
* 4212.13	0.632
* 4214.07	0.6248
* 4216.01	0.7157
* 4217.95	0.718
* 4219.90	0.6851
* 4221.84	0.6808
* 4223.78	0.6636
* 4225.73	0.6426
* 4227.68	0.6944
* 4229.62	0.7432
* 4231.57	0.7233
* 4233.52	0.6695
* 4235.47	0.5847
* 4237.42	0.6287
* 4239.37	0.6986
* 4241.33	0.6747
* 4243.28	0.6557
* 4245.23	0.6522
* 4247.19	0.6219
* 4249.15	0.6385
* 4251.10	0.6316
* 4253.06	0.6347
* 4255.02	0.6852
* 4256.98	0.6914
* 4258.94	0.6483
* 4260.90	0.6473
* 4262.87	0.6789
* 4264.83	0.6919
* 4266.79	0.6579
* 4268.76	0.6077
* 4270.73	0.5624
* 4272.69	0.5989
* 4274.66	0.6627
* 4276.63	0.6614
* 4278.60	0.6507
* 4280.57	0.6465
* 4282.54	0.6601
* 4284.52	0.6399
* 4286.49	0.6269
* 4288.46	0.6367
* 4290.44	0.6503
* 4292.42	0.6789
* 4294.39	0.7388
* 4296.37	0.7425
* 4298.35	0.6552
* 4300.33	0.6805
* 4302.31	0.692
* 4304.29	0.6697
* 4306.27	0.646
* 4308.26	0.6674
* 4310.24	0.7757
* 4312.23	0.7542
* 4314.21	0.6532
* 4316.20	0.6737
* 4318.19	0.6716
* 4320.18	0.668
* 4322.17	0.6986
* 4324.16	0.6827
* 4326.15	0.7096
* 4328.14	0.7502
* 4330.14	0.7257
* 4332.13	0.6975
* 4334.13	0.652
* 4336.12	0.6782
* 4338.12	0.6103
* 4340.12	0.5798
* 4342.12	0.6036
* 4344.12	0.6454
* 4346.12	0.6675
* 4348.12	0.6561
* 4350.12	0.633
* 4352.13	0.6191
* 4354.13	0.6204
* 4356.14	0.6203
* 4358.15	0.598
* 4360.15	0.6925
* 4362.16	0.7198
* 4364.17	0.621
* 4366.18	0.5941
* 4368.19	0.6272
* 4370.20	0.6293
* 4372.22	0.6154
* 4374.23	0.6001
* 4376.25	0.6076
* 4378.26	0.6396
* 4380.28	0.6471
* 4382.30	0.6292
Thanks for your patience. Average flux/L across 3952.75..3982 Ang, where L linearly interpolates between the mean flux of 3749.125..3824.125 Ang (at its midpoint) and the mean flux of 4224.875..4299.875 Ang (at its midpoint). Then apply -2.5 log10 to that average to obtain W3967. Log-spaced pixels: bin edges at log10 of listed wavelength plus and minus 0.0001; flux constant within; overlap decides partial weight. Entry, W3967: 0.35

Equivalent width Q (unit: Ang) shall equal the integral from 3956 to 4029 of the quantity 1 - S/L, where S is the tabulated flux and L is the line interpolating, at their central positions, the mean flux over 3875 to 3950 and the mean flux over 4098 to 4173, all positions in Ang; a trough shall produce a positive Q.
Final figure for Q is 3.9 Ang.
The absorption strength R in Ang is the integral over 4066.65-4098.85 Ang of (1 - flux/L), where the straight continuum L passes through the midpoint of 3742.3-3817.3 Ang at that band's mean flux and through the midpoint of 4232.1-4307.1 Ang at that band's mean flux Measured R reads -1.96 Ang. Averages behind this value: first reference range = 0.64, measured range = 0.69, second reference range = 0.656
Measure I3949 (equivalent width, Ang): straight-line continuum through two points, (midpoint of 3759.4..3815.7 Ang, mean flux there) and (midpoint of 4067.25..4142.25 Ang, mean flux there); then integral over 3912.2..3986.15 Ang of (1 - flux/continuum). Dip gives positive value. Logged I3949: 7.0 Ang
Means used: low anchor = 0.649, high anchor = 0.689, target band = 0.606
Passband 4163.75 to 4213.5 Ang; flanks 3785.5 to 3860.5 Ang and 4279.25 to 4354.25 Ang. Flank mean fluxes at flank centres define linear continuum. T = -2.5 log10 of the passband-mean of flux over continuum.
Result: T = 0.014 mag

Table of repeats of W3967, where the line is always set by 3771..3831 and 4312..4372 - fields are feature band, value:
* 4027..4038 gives -0.16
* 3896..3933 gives -0.06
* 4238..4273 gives 0.01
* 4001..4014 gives -0.22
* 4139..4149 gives -0.09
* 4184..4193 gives 0.24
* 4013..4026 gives -0.14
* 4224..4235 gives -0.05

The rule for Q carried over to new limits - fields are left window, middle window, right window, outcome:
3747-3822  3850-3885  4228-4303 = -1.4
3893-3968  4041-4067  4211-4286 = -3.2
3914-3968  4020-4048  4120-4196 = -3.9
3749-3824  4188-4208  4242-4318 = 0.9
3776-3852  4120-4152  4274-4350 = -1.9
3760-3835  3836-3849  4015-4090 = 0.1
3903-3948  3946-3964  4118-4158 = 1.6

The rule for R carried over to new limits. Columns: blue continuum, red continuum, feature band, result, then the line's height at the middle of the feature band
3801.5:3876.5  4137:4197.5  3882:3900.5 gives 0.9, 0.661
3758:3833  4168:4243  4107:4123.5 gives -0.7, 0.658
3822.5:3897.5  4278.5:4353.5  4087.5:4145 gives -2.0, 0.664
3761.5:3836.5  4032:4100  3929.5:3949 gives -0.7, 0.685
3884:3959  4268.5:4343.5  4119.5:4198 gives 0.0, 0.67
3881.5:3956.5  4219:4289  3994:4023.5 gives -5.0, 0.673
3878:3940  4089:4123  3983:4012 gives -4.4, 0.674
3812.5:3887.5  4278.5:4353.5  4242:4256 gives 0.5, 0.669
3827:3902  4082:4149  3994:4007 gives -2.7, 0.676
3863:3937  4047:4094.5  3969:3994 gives 5.2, 0.69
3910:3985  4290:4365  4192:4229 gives -1.6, 0.651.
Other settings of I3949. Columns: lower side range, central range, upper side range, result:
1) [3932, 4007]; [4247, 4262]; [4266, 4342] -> 0.3 Ang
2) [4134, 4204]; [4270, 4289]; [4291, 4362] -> 1.0 Ang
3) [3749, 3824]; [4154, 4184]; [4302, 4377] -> -1.2 Ang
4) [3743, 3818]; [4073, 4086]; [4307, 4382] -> -1.1 Ang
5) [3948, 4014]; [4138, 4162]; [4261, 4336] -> -1.3 Ang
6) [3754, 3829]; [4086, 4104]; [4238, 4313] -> -0.5 Ang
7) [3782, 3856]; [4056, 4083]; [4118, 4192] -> -1.7 Ang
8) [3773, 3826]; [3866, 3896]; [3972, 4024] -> 0.7 Ang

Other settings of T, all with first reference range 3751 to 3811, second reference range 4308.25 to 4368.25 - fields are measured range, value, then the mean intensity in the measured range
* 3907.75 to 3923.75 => -0.06 mag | 0.683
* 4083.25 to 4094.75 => -0.04 mag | 0.679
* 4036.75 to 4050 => -0.18 mag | 0.768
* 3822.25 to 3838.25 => -0.04 mag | 0.664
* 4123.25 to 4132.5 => -0.05 mag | 0.688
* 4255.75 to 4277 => 0.02 mag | 0.646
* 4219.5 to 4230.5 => -0.04 mag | 0.685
